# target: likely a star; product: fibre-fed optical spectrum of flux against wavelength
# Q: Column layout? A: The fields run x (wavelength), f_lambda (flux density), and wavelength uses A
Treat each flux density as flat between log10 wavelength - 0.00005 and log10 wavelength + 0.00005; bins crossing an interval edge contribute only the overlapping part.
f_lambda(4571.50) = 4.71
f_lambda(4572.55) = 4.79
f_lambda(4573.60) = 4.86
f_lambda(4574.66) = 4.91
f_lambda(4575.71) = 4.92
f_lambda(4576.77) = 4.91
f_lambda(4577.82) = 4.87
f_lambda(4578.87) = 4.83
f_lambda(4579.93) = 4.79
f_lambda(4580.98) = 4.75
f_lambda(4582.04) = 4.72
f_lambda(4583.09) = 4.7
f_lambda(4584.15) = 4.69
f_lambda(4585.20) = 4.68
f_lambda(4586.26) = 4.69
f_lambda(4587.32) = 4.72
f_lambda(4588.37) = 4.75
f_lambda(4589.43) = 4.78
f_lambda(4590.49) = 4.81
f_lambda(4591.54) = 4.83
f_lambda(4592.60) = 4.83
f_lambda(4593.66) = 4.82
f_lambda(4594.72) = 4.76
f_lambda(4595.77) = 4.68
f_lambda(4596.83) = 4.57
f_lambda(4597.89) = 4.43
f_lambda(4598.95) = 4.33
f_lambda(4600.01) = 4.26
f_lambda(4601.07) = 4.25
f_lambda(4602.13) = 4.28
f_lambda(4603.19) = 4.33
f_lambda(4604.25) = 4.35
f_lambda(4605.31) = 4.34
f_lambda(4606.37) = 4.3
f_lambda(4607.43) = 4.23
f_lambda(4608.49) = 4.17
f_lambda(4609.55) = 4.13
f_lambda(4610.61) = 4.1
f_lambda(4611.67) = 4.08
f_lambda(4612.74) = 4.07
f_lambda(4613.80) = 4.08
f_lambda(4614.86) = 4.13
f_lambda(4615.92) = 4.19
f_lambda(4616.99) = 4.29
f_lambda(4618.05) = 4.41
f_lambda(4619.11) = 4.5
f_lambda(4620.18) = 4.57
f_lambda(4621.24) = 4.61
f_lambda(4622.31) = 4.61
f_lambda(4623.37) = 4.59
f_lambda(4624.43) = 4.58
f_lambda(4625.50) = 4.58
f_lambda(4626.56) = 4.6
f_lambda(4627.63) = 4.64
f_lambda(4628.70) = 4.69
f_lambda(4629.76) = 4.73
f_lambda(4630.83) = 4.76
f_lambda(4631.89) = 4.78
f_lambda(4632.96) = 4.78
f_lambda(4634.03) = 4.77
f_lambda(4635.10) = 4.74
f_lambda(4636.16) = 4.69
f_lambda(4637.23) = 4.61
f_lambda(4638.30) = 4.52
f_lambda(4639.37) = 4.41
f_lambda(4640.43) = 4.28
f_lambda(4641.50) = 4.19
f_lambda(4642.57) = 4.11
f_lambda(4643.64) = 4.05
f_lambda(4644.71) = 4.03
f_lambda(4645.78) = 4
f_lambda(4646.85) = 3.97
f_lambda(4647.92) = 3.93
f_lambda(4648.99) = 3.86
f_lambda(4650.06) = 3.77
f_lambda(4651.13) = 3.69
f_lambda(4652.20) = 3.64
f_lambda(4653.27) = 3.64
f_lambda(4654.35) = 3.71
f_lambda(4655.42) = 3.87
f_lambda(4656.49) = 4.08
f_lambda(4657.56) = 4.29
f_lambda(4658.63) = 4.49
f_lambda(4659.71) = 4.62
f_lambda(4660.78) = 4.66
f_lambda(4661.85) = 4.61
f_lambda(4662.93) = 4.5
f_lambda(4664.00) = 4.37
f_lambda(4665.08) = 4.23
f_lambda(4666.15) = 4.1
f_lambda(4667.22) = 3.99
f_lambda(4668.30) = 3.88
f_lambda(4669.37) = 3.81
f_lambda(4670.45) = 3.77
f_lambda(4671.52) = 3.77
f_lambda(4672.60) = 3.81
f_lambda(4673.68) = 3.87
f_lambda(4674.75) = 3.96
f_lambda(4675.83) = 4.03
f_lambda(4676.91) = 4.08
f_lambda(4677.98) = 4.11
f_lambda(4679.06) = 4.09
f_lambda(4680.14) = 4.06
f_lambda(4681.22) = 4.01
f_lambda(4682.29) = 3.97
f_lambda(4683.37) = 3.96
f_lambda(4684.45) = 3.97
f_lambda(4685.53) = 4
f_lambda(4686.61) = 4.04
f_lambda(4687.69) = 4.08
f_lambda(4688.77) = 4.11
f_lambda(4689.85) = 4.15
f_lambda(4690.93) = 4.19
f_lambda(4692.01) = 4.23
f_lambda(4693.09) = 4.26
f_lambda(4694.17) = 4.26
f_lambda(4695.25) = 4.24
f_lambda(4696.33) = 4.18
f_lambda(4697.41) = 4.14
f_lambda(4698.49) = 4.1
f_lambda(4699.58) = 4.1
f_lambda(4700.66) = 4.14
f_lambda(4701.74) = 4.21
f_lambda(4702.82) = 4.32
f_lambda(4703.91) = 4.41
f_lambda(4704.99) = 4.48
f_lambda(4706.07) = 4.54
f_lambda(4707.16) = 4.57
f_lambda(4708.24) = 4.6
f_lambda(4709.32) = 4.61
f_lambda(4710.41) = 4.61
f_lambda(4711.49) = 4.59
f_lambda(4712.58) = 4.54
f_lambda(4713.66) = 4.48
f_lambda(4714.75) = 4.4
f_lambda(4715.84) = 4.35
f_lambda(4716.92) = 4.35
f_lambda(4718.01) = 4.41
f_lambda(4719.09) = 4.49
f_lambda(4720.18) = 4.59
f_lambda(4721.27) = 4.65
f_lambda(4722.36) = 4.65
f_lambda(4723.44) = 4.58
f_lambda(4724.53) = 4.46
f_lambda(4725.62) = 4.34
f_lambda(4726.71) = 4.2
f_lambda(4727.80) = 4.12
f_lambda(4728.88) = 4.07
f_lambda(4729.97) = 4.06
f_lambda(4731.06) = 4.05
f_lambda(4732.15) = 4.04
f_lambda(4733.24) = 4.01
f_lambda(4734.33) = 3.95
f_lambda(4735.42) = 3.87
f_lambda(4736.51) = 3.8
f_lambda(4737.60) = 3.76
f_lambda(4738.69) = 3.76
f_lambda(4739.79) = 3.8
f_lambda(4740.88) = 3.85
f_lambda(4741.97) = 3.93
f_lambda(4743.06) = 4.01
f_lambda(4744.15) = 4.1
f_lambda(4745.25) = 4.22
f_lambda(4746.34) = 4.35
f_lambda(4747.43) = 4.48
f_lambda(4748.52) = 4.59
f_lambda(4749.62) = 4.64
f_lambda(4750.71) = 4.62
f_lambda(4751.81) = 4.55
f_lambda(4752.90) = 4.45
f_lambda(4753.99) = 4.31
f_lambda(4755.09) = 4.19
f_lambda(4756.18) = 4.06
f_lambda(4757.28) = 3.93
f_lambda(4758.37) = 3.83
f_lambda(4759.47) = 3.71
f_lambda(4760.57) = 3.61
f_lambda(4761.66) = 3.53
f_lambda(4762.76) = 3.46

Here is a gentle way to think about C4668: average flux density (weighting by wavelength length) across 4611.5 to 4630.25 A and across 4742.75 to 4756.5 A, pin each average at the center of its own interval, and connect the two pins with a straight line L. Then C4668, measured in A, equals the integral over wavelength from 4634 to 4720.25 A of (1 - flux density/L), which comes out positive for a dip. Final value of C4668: 4.2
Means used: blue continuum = 4.45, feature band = 4.2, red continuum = 4.36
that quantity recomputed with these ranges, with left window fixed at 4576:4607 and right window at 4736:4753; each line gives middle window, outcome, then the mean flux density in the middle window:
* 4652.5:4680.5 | 2.0 A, 4.09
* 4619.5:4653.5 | 1.0 A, 4.36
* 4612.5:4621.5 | 0.5 A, 4.32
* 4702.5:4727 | -1.3 A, 4.49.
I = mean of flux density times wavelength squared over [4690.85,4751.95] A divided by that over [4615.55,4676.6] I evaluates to 1.0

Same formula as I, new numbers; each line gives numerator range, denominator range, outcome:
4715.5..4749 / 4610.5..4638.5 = 0.97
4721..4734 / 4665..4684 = 1.10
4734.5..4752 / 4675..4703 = 1.03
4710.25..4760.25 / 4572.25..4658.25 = 1.00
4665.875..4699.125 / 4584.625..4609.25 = 0.93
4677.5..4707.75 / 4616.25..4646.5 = 0.95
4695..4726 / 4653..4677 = 1.10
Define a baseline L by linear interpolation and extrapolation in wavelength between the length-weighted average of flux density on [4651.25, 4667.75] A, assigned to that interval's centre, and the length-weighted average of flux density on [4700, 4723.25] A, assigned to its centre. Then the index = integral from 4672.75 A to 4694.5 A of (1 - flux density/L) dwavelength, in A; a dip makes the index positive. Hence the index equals 1.3 A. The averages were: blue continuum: 4.17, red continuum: 4.48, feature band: 4.06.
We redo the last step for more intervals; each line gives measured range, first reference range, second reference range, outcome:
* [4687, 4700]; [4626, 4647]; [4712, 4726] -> 0.9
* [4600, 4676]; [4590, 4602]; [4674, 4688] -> 0.9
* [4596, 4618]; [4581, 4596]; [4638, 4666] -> 1.5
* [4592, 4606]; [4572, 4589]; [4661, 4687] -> 0.5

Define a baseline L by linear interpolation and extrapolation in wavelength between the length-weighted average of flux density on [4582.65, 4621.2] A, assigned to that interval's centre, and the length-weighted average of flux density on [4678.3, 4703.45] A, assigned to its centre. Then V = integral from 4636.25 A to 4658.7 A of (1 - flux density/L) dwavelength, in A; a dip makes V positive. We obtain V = 1.2 A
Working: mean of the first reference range 4.45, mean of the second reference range 4.12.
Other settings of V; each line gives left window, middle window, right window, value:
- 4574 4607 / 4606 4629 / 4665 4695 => 0.44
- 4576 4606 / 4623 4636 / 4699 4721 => -0.33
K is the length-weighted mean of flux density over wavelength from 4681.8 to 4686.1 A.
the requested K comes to 3.97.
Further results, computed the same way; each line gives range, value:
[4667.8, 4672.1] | 3.81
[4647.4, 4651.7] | 3.81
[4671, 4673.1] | 3.78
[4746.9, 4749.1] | 4.53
